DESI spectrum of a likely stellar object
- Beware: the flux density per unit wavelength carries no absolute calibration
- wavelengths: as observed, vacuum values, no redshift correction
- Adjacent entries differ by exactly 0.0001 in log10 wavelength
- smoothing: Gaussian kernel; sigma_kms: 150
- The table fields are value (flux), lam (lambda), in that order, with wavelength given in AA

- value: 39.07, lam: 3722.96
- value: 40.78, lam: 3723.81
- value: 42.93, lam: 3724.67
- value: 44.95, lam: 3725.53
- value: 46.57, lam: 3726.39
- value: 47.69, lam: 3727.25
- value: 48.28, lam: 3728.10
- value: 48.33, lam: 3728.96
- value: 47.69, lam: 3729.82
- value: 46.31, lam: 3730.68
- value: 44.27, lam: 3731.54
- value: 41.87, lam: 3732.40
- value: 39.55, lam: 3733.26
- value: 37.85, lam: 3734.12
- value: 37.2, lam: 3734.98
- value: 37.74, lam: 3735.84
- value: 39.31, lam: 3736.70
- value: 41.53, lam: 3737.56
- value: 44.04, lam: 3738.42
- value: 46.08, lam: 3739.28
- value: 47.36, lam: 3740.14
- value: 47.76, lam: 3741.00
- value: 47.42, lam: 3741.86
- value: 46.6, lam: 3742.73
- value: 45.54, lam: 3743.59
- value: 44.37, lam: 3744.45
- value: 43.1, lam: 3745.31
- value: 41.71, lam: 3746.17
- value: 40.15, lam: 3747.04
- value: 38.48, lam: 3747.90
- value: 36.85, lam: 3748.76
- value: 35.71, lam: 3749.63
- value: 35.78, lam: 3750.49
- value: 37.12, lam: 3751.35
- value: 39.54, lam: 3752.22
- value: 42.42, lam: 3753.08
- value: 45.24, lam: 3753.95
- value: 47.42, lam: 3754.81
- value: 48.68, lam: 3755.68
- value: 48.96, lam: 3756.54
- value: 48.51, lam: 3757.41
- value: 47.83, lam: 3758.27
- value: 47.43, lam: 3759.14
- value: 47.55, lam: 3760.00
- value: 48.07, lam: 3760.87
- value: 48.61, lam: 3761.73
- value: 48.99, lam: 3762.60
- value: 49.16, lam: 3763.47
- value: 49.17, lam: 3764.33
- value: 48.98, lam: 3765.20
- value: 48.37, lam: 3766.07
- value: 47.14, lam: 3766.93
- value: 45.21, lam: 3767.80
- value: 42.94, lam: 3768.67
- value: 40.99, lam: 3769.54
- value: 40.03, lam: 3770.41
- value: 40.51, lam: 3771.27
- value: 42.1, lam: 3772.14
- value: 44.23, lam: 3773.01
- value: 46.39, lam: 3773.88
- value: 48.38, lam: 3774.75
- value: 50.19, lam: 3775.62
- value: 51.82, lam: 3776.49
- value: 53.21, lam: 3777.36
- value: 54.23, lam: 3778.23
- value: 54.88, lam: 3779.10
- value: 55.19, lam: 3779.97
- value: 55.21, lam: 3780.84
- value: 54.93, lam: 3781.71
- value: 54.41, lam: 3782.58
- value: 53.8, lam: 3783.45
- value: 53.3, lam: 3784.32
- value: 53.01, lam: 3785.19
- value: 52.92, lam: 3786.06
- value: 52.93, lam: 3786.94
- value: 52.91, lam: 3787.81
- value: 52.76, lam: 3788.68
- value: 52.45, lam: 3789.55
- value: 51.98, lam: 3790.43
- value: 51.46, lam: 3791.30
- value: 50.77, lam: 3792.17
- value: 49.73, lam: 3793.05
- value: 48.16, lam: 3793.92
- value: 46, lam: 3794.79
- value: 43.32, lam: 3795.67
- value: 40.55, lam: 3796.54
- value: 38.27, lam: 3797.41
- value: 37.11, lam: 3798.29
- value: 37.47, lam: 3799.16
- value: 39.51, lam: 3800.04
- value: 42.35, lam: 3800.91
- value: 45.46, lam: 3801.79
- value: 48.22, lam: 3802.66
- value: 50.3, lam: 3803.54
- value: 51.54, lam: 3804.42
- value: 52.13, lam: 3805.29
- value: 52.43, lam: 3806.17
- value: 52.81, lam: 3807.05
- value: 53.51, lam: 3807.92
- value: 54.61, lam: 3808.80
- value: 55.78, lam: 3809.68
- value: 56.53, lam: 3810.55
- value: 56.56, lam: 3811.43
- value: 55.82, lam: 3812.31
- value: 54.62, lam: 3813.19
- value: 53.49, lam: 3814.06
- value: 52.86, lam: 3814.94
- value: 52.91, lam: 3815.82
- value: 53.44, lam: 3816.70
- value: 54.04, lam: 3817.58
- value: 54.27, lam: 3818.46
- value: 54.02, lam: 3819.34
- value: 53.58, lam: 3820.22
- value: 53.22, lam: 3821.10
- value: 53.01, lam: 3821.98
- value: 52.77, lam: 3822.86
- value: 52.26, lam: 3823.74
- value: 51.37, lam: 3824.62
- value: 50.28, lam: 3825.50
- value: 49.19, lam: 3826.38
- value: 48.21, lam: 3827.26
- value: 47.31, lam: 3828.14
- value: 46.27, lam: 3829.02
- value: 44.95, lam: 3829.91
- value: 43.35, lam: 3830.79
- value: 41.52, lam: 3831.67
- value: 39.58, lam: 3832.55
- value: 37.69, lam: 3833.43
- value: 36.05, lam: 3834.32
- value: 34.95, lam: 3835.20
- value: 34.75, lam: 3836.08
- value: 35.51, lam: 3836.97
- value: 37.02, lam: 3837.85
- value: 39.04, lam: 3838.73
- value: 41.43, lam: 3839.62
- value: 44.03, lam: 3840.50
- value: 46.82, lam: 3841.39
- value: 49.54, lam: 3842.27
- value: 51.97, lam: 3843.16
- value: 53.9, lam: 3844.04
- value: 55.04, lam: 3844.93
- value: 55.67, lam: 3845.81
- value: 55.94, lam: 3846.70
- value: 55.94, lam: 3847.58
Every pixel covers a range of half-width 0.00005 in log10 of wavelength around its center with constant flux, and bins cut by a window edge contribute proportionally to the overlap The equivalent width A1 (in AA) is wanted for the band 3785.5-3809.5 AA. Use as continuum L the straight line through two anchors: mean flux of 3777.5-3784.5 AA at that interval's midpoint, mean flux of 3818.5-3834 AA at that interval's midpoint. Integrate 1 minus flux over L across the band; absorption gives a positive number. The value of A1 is 1.8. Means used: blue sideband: 54.5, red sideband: 48.2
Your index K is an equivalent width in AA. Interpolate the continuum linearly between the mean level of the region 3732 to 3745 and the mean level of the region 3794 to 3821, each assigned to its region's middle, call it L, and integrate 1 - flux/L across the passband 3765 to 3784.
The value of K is -0.9 AA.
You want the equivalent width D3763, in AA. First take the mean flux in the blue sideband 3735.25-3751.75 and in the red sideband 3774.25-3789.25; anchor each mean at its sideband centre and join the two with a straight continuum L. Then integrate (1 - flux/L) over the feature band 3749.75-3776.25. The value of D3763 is 1.2 AA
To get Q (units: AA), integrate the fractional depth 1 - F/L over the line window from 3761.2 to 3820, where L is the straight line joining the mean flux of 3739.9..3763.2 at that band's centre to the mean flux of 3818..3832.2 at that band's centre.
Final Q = -3.2 AA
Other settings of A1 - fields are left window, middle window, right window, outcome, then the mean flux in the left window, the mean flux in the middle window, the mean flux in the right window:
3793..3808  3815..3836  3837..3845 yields -1.0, 45.8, 47.9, 45.6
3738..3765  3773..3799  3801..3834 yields -1.3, 44.7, 50.1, 50.6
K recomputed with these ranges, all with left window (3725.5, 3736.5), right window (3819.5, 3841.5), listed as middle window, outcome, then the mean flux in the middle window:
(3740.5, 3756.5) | 0.4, 42.6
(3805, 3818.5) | -2.9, 54.1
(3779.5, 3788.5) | -2.0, 53.9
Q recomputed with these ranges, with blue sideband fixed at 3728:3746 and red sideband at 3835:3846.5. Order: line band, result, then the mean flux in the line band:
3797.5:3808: -0.4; 46.4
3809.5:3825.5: -3.2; 53.8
